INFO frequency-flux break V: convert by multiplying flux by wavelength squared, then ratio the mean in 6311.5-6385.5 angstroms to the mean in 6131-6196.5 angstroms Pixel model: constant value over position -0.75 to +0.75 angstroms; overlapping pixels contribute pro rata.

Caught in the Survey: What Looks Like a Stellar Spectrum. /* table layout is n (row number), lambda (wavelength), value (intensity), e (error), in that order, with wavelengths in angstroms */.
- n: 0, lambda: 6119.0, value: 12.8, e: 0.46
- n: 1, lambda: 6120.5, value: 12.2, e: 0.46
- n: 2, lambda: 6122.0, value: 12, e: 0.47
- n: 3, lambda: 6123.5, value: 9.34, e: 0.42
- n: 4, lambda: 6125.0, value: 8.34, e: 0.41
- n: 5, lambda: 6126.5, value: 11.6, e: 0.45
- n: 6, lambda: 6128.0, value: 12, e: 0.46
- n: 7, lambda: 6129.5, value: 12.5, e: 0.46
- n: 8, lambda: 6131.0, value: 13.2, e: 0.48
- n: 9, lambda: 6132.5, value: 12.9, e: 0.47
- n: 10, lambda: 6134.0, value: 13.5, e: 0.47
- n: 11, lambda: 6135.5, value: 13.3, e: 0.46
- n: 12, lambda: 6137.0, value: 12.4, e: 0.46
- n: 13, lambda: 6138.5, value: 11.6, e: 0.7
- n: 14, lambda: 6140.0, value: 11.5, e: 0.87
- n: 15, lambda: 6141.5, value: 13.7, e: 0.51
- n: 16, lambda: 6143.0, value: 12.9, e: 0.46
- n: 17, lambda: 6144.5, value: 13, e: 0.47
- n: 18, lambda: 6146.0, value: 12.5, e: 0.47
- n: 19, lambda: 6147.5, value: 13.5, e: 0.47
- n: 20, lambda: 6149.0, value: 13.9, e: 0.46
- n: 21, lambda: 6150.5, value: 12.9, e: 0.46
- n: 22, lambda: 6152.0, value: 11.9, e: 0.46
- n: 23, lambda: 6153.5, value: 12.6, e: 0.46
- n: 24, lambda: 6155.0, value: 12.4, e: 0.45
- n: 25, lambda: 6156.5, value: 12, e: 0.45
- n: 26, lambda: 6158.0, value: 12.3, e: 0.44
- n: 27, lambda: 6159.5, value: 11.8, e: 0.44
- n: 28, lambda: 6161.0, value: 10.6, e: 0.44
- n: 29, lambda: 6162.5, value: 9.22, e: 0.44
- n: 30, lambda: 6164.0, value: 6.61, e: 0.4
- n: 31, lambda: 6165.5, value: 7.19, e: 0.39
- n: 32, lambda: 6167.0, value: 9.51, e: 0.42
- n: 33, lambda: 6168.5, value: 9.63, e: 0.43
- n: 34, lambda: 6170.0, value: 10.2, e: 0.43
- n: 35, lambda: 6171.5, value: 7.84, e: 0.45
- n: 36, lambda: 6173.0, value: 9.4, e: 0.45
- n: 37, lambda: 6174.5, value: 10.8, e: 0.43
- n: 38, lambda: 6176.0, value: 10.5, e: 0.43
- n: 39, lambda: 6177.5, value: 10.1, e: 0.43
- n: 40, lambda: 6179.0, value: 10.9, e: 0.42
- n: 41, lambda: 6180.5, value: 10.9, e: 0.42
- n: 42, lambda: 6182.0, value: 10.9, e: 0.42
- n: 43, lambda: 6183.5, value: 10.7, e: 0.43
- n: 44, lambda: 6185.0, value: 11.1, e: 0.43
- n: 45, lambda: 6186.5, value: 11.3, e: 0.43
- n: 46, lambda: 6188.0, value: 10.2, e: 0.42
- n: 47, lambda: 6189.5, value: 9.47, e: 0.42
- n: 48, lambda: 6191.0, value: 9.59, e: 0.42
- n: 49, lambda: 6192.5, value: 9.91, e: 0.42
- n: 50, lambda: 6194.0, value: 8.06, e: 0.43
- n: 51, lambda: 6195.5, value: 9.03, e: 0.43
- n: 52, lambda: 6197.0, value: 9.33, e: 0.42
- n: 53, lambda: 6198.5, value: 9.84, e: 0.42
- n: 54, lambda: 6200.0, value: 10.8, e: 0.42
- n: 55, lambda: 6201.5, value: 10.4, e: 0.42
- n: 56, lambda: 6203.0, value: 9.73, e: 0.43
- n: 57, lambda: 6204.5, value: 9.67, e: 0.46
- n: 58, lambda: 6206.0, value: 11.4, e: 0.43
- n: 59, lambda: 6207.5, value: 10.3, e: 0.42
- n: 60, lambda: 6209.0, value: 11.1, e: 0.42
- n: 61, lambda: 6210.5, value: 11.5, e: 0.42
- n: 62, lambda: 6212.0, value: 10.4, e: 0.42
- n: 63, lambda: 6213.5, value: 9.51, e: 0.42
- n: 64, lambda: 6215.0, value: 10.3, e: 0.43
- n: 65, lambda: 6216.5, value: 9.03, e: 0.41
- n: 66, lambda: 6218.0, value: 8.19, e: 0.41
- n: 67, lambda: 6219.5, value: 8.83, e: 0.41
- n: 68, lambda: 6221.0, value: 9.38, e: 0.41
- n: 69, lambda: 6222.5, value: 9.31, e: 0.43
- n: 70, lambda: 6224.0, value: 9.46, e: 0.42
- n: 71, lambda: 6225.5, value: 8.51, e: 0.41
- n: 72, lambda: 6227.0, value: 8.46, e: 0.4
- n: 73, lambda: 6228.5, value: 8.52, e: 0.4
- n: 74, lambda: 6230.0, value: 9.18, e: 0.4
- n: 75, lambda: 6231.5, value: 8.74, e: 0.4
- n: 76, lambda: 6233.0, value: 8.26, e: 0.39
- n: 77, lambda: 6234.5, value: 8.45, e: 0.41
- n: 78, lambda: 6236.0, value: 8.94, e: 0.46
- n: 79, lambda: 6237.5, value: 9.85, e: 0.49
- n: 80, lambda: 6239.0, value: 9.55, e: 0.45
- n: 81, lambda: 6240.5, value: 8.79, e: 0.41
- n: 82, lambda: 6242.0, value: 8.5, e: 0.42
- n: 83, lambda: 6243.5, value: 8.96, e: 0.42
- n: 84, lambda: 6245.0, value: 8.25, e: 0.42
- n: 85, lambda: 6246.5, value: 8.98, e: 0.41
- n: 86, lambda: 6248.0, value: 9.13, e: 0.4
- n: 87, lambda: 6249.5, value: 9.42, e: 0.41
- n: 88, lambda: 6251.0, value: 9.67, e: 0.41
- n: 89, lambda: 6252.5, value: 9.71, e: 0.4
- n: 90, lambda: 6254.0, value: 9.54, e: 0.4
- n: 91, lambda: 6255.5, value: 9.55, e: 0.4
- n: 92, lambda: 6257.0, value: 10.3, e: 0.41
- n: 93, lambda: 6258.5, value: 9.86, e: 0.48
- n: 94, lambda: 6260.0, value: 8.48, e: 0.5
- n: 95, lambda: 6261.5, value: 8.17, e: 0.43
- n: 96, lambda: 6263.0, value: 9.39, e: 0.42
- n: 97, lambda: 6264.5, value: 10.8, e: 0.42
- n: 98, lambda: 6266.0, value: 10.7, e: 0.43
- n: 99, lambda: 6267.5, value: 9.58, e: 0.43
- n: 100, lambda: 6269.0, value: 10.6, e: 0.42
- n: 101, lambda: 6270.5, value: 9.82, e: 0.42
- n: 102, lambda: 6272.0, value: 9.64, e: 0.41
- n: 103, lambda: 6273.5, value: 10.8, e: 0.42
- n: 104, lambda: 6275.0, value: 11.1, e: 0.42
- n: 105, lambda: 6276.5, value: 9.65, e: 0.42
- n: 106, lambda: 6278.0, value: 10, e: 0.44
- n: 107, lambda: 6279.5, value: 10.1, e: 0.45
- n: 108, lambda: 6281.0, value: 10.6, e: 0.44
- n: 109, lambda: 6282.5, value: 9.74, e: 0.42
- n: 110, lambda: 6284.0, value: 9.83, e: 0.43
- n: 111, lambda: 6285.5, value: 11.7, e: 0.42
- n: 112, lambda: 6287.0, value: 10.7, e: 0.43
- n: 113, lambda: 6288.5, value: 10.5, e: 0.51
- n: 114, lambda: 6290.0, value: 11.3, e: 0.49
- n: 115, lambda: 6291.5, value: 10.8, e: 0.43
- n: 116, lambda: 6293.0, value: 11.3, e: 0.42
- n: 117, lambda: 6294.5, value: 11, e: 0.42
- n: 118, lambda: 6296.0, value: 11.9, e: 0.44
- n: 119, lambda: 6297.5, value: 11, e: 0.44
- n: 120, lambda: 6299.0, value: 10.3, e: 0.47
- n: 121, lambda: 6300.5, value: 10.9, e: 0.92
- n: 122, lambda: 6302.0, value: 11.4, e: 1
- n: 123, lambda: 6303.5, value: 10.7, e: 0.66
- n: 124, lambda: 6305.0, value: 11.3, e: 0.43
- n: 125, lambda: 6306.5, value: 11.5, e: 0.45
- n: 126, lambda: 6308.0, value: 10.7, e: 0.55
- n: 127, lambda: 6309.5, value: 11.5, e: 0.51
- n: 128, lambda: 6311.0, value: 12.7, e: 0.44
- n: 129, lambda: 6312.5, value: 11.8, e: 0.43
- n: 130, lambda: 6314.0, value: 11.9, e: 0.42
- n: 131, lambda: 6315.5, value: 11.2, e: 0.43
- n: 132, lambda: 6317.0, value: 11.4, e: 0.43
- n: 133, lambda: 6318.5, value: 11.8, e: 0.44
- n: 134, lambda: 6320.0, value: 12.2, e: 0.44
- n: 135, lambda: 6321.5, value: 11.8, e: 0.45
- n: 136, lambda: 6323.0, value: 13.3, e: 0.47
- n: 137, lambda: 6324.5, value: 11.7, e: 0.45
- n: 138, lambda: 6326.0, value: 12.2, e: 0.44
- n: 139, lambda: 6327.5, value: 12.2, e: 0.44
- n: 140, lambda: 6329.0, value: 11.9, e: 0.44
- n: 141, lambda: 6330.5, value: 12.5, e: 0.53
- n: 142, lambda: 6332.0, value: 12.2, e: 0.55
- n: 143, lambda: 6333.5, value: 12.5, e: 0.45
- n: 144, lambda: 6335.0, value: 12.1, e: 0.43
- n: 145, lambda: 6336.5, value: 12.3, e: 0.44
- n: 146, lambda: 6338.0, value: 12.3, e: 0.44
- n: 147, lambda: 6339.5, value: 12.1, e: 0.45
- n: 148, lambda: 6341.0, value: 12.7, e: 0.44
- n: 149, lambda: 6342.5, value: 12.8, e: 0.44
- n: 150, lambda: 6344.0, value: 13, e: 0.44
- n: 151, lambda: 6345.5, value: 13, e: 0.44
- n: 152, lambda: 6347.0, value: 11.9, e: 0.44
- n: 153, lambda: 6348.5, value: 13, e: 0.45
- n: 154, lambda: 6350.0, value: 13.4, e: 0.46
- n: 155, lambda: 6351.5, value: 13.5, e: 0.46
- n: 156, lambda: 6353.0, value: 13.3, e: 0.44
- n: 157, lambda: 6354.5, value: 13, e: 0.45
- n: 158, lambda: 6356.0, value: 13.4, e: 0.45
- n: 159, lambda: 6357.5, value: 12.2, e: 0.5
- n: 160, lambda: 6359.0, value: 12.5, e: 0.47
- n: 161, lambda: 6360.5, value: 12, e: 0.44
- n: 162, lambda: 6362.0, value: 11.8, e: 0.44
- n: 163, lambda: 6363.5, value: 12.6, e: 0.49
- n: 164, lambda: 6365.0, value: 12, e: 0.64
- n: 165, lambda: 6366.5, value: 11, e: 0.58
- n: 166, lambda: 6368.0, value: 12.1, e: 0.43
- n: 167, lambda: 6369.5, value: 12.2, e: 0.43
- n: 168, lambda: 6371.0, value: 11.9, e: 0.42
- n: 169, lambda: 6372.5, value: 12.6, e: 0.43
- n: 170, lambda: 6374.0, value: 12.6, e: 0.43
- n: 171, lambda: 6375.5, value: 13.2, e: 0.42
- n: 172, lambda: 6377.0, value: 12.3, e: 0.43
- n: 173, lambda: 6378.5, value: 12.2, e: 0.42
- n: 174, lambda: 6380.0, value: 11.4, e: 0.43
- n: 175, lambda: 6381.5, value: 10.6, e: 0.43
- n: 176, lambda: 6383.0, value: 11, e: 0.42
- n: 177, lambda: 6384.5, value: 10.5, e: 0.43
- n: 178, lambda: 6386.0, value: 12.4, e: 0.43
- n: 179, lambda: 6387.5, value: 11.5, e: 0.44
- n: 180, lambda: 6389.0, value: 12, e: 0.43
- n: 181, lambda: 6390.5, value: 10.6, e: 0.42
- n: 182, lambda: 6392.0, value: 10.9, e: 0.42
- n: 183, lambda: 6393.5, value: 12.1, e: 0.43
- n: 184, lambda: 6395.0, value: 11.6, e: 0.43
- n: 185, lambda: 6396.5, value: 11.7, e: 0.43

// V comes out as 1.2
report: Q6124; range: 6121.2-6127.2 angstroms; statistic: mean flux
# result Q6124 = 10.3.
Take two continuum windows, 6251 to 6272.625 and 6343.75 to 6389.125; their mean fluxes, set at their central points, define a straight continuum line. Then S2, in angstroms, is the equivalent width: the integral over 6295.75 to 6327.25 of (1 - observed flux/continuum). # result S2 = -1.89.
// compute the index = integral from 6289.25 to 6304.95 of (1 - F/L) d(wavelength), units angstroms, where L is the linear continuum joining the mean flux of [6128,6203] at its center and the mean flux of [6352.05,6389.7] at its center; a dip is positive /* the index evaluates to 0.9 angstroms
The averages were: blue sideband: 11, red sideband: 12.1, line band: 11.1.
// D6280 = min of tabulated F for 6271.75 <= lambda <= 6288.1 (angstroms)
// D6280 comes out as 9.64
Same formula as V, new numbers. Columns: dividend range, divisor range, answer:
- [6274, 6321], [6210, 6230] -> 1.22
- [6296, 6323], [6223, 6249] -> 1.33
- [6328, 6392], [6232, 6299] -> 1.27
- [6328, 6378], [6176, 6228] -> 1.32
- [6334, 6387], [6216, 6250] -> 1.44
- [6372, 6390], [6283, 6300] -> 1.11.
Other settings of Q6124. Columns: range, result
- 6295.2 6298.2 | 11.5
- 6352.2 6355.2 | 13.2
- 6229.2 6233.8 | 8.72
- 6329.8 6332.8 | 12.3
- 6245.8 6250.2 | 9.18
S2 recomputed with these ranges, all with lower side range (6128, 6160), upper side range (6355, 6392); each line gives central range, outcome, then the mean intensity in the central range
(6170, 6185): 2.7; 10.3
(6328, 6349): -0.7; 12.4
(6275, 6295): 2.7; 10.6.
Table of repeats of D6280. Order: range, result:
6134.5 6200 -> 6.61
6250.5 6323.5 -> 8.17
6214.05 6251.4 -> 8.19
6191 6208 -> 8.06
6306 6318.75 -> 10.7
